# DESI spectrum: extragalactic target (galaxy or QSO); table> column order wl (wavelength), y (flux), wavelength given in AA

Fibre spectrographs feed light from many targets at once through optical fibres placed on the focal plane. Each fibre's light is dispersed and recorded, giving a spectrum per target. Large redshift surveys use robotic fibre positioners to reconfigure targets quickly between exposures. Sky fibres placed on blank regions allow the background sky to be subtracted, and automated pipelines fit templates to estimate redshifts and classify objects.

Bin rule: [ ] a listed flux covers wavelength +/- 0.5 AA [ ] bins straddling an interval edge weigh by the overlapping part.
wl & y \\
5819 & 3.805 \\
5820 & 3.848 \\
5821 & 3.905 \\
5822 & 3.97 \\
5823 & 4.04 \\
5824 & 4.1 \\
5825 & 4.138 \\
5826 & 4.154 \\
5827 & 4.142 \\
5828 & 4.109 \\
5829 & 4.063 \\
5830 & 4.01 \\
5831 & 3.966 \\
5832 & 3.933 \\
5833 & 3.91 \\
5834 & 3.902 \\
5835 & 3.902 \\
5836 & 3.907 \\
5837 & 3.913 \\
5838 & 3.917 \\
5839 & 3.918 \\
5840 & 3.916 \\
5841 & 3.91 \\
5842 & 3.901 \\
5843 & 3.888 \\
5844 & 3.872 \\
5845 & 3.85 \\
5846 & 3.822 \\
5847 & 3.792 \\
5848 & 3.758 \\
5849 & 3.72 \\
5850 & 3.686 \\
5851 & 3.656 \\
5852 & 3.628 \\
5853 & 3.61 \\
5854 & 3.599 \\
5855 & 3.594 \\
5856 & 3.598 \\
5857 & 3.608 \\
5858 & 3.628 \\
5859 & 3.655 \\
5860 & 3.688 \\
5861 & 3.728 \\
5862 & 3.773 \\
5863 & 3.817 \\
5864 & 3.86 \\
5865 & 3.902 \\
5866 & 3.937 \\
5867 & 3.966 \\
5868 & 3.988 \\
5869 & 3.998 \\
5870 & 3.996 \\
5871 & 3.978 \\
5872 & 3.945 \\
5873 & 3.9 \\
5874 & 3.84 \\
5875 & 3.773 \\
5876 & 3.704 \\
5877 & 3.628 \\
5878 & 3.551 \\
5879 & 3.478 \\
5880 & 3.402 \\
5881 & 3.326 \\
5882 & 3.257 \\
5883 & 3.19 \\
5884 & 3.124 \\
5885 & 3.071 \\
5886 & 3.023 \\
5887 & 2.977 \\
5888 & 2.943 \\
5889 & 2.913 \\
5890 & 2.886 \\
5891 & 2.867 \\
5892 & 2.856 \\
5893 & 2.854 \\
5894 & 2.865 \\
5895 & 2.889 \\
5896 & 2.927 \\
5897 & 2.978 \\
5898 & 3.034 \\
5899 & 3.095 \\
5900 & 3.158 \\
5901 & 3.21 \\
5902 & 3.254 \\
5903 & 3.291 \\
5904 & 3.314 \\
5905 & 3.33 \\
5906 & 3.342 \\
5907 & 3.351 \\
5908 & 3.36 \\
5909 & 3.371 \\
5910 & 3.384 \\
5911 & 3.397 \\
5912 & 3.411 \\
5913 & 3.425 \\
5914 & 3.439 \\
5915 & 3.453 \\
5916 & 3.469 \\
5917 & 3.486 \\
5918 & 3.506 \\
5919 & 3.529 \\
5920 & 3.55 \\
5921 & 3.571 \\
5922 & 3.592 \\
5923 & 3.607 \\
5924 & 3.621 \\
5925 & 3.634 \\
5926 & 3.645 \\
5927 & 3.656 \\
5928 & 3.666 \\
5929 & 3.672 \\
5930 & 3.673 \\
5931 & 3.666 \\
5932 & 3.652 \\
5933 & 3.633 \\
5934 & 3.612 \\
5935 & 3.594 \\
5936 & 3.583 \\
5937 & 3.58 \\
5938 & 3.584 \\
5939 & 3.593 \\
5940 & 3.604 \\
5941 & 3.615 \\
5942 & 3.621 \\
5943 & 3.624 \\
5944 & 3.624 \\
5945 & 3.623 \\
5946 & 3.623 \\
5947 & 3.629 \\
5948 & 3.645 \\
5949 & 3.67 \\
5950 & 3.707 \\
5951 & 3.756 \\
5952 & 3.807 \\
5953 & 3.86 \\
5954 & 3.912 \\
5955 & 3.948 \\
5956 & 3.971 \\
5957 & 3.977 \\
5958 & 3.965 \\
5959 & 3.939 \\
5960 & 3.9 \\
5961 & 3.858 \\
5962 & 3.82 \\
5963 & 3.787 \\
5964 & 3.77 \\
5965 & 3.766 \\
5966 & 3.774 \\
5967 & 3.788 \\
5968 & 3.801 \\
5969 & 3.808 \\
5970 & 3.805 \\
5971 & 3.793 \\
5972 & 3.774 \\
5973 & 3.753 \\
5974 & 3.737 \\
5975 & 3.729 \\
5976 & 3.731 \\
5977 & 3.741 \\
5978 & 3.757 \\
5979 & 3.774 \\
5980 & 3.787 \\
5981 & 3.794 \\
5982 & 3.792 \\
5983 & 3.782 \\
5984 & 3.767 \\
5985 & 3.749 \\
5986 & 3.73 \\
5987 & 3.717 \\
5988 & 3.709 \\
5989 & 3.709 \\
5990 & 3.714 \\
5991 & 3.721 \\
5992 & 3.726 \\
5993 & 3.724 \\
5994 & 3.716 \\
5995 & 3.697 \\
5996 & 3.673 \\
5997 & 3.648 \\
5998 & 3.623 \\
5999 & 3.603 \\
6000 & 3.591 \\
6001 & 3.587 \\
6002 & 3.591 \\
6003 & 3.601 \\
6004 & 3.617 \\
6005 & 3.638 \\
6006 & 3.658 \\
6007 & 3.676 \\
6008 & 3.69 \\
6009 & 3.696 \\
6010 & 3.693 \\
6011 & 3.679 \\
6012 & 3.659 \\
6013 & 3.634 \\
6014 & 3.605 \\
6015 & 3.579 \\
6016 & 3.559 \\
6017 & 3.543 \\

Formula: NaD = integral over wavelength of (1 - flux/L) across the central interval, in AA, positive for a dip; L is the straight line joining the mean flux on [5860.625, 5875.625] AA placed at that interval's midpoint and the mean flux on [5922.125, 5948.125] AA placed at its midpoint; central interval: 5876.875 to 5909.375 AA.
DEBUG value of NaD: 5.5 AA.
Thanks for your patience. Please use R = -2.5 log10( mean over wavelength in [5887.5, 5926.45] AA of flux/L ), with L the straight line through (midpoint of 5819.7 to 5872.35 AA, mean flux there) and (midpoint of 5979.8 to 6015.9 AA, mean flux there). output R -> 0.16 mag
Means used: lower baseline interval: 3.87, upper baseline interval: 3.68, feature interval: 3.28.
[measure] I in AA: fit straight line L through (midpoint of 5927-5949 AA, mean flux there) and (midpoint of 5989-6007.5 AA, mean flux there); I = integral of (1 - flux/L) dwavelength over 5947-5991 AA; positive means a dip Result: -1.78 AA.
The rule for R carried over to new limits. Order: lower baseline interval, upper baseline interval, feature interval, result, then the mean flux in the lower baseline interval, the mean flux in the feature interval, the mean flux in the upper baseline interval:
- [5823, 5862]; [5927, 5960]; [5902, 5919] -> 0.11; 3.85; 3.4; 3.71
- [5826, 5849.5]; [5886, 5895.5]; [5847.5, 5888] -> -0.09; 3.92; 3.63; 2.9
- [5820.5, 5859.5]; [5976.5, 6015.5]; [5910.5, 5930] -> 0.07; 3.86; 3.55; 3.69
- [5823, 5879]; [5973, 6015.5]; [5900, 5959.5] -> 0.05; 3.85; 3.59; 3.69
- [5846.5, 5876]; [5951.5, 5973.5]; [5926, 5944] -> 0.06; 3.78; 3.63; 3.84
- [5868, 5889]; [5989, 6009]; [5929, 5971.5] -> -0.04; 3.5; 3.74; 3.66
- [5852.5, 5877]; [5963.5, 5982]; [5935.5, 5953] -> 0.04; 3.79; 3.65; 3.77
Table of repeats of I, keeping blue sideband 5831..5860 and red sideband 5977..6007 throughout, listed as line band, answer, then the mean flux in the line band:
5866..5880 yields -0.17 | 3.82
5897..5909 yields 1.63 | 3.24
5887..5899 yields 2.67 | 2.92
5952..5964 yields -0.57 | 3.89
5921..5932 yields 0.28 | 3.64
